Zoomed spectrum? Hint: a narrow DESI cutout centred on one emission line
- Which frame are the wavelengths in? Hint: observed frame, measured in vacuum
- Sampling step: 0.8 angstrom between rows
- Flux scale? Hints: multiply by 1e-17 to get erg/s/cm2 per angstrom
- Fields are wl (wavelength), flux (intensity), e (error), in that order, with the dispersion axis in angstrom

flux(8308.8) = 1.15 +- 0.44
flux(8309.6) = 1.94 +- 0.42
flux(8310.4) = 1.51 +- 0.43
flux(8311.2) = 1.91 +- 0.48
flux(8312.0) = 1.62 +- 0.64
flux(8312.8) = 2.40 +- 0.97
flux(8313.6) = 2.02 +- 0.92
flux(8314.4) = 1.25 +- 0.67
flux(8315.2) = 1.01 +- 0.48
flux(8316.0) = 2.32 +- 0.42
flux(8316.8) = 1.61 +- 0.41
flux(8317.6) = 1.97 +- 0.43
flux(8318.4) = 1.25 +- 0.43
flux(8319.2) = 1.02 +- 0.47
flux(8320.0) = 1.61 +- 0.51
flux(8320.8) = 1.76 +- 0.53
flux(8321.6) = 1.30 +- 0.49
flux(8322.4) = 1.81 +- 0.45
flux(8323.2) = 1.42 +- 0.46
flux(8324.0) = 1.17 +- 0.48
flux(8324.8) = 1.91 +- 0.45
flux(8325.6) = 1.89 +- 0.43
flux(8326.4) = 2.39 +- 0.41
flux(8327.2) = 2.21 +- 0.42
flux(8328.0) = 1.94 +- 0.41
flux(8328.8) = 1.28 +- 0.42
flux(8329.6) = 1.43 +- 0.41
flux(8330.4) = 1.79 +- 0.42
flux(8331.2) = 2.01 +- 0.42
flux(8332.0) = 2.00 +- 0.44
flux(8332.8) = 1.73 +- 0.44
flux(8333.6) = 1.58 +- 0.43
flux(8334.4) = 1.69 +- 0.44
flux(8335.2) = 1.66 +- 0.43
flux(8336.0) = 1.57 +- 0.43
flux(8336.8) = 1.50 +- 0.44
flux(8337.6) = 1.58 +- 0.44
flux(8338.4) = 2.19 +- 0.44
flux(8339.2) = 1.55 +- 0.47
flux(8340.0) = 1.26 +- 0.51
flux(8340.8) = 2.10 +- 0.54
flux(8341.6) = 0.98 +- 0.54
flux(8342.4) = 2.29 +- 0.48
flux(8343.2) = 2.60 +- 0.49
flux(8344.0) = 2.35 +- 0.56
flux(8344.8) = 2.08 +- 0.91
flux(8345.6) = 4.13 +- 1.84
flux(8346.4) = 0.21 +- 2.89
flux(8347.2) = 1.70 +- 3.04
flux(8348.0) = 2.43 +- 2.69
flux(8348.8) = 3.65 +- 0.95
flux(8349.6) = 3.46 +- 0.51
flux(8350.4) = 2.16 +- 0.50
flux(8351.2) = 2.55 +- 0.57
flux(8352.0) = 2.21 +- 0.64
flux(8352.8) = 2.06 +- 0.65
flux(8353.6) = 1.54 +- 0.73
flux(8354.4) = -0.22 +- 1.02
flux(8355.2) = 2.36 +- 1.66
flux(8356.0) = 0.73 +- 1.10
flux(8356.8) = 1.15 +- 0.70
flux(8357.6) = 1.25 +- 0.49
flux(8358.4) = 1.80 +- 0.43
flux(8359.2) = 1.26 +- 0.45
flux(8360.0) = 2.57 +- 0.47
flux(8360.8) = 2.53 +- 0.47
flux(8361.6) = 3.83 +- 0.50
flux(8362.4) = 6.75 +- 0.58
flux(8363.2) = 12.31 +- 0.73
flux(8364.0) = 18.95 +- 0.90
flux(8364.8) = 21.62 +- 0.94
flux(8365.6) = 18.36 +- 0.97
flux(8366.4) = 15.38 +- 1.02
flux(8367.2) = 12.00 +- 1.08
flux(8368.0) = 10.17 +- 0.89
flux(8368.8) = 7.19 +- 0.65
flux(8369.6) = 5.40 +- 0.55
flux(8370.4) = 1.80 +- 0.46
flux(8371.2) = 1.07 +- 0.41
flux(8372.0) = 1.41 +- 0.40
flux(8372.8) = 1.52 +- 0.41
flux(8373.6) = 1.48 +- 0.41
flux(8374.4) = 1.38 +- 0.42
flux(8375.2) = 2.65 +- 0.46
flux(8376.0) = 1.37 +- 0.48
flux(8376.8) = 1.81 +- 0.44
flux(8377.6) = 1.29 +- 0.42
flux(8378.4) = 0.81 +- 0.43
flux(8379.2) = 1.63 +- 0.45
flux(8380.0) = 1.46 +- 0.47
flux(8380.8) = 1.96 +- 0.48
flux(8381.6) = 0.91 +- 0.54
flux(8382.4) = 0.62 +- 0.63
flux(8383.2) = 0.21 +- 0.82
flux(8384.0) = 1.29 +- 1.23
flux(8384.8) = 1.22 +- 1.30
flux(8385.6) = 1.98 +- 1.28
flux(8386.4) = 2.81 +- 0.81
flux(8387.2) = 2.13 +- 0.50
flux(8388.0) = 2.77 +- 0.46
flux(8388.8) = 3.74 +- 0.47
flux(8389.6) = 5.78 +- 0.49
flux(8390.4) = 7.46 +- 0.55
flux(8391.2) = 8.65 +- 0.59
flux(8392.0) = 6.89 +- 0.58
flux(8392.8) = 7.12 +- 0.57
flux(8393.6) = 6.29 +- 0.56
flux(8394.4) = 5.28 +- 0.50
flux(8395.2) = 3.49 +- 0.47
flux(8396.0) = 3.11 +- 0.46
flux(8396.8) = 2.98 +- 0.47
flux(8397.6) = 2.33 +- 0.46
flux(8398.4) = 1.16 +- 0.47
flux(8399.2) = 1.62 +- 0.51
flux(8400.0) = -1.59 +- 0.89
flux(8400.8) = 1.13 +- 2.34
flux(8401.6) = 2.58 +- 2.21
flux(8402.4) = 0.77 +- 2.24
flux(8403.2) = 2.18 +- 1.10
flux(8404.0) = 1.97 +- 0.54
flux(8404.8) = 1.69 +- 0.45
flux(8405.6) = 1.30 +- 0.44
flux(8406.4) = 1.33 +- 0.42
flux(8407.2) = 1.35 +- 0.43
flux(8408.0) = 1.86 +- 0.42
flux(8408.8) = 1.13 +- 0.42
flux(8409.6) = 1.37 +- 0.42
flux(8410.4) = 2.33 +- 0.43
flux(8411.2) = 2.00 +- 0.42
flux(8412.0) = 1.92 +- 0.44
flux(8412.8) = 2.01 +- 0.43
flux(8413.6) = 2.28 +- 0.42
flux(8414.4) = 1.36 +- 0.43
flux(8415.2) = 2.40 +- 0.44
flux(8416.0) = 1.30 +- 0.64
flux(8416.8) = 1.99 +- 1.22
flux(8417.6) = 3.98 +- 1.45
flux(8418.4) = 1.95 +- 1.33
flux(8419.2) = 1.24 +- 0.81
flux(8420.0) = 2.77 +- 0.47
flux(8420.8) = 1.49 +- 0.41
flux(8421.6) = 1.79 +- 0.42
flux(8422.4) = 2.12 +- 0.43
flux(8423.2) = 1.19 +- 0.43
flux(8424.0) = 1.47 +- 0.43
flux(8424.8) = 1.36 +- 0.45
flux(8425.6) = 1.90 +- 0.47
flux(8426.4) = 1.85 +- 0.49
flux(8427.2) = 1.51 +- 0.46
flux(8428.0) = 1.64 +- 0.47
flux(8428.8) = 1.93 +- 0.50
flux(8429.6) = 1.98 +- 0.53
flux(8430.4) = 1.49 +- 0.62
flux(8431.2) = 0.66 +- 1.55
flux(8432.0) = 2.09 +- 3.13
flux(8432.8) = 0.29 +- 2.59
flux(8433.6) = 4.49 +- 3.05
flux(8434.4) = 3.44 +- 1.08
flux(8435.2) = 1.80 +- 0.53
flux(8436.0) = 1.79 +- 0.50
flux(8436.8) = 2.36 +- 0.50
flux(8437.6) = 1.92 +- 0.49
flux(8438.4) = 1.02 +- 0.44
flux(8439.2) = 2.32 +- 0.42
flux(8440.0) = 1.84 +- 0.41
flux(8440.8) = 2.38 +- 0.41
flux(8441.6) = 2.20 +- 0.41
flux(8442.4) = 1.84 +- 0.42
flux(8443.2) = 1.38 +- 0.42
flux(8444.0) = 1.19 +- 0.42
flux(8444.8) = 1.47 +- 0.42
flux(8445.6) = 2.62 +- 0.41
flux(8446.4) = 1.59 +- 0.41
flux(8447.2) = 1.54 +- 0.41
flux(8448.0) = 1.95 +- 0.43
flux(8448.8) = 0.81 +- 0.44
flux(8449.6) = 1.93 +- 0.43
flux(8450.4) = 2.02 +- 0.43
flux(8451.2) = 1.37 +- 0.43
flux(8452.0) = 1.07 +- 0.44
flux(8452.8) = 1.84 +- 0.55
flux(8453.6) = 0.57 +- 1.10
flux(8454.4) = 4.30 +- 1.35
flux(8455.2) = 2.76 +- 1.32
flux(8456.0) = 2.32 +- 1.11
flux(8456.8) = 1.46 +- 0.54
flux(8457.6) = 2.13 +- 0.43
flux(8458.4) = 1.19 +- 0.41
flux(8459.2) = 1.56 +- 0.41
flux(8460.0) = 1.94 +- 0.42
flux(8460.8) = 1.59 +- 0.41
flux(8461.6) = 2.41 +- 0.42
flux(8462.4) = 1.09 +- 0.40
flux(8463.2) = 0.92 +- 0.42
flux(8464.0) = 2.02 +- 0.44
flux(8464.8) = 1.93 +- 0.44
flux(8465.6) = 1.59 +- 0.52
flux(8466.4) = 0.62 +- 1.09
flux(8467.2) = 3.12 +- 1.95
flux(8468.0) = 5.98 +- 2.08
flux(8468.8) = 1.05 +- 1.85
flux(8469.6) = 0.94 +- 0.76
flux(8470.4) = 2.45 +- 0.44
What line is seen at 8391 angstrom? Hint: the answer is [N II]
